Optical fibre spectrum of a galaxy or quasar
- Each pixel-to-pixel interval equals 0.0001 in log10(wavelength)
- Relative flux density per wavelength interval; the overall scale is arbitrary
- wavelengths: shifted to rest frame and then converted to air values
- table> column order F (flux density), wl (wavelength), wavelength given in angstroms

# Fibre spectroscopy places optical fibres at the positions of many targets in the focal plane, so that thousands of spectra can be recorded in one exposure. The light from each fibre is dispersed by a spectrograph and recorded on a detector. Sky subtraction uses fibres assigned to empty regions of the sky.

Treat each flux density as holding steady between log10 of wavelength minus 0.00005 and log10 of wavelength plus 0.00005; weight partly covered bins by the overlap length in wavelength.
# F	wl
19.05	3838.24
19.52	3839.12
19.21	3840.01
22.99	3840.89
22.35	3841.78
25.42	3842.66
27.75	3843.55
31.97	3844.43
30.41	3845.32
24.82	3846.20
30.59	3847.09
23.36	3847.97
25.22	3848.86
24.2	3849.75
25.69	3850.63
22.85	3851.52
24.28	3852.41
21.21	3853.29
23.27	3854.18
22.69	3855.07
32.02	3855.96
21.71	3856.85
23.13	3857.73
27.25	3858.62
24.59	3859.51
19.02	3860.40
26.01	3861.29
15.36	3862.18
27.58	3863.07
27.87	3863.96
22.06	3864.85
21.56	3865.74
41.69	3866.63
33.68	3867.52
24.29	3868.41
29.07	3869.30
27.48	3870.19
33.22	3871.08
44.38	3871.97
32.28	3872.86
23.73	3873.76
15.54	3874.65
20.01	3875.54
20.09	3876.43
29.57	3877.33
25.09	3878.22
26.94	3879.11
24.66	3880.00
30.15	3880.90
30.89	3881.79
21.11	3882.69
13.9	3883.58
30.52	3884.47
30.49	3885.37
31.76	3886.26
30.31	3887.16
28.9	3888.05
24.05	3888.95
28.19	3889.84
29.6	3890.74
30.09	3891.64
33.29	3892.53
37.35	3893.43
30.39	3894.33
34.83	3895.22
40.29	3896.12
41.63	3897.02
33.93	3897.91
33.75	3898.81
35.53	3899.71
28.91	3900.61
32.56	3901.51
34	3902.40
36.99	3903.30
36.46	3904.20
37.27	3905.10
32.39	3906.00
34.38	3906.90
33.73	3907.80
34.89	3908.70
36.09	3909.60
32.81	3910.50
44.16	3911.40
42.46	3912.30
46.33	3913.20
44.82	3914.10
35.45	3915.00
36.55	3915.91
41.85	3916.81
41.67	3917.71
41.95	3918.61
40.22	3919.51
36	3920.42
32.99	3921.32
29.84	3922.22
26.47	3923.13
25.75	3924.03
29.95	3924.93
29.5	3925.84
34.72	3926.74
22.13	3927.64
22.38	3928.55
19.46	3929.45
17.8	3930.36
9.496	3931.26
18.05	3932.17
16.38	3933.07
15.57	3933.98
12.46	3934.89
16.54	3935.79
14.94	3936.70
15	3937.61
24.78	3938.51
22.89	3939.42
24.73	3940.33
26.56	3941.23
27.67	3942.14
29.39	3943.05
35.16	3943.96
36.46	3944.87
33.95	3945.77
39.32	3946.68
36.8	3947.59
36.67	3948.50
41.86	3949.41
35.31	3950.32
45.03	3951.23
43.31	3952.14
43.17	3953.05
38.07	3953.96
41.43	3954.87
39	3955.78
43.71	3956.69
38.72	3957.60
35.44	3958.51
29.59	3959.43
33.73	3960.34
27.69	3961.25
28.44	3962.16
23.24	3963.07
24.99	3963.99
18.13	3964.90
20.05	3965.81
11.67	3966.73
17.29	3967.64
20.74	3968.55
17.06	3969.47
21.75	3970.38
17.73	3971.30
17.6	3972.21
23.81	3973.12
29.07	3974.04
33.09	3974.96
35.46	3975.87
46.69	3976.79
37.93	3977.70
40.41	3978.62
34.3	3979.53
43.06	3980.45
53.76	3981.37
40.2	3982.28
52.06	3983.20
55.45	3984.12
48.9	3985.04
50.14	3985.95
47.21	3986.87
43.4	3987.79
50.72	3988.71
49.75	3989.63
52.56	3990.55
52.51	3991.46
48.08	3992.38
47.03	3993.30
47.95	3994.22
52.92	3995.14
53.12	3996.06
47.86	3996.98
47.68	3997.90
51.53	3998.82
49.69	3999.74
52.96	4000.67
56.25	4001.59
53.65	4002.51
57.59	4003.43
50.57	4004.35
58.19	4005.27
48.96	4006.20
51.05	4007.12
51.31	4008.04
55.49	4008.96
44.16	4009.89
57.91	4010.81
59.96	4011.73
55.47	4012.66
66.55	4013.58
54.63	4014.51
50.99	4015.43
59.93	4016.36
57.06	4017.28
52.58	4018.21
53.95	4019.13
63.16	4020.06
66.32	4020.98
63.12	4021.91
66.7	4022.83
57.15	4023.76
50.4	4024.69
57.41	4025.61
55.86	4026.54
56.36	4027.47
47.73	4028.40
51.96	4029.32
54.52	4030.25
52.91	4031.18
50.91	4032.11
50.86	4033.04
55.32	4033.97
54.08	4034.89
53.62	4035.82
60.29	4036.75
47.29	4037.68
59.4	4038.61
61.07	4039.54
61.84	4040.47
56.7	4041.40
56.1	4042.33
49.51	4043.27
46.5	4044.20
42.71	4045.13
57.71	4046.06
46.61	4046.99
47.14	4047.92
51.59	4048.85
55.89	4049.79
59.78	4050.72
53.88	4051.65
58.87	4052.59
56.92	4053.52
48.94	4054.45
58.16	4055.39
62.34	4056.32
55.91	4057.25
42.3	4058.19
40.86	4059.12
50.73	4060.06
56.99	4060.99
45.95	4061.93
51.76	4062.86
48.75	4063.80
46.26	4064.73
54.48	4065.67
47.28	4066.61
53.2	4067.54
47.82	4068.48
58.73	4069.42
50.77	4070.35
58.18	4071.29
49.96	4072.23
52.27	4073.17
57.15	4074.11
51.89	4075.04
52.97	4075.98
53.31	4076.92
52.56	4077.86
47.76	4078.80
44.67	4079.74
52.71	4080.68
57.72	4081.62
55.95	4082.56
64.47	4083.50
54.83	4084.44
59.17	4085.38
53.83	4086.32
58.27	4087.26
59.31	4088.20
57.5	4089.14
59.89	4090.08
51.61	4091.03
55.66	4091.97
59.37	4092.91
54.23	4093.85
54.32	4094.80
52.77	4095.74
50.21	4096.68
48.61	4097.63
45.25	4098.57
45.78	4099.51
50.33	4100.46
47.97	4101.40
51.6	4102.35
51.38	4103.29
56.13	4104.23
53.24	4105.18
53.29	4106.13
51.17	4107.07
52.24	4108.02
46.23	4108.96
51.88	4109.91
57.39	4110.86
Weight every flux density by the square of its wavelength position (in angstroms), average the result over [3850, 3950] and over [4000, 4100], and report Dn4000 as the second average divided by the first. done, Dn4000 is 2.0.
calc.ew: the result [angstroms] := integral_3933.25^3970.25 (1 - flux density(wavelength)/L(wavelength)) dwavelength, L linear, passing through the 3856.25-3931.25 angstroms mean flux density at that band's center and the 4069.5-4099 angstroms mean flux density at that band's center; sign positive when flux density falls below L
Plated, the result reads 8.5 angstroms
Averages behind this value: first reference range 30.5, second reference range 54.2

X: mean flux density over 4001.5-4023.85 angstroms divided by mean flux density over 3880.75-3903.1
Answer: 1.81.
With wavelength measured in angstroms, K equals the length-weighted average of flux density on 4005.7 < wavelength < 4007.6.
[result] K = 50.1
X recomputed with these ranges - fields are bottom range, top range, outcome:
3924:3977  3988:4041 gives 1.96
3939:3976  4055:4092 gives 1.76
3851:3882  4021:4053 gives 2.09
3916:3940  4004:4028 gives 2.21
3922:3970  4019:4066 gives 1.95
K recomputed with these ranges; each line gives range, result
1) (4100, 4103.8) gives 50.5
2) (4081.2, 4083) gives 56.8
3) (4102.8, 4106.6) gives 53.5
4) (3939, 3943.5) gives 26.3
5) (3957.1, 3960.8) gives 34.5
